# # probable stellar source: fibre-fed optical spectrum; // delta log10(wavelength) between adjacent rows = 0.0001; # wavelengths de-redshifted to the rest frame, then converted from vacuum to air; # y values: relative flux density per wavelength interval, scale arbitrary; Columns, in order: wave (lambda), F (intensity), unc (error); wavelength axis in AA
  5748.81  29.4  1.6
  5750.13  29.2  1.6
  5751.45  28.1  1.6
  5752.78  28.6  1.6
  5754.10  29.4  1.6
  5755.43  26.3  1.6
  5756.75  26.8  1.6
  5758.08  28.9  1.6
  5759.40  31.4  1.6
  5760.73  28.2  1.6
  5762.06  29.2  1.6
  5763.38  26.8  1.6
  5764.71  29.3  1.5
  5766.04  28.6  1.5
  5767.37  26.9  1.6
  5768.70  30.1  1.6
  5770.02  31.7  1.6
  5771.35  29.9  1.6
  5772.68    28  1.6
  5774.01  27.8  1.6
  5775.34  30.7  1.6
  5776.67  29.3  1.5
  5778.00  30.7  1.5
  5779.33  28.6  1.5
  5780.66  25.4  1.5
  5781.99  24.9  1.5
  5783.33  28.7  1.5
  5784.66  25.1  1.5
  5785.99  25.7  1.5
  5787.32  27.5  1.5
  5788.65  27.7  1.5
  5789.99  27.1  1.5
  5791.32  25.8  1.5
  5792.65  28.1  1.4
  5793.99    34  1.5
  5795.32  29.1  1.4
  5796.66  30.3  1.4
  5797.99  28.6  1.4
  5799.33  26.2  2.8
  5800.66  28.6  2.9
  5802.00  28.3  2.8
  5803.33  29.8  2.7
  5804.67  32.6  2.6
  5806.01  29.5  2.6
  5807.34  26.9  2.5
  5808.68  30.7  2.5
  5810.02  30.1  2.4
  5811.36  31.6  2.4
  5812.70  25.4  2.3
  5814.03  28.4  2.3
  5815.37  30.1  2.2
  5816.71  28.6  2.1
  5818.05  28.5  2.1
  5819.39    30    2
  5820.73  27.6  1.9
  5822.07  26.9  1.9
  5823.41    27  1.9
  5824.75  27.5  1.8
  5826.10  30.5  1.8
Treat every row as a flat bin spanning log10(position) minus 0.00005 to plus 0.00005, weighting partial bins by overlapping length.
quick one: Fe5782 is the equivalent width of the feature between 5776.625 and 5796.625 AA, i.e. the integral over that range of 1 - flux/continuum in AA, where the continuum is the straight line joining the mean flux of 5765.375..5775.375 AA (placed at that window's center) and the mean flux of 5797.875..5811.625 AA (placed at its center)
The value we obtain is 0.9 AA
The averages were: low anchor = 29.1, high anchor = 29.3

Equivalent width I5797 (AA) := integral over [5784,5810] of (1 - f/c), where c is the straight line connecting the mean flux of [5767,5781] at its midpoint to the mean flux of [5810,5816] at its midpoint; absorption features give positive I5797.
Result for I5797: 0.5 AA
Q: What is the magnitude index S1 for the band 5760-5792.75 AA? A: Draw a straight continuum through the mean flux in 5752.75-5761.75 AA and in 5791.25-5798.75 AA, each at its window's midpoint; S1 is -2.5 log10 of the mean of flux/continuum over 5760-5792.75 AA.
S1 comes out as 0.037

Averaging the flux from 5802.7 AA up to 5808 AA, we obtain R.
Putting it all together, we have 29.7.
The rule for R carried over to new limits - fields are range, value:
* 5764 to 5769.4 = 28.7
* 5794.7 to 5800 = 28.5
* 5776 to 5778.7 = 30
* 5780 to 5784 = 26.3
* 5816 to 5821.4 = 28.7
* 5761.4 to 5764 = 28.1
